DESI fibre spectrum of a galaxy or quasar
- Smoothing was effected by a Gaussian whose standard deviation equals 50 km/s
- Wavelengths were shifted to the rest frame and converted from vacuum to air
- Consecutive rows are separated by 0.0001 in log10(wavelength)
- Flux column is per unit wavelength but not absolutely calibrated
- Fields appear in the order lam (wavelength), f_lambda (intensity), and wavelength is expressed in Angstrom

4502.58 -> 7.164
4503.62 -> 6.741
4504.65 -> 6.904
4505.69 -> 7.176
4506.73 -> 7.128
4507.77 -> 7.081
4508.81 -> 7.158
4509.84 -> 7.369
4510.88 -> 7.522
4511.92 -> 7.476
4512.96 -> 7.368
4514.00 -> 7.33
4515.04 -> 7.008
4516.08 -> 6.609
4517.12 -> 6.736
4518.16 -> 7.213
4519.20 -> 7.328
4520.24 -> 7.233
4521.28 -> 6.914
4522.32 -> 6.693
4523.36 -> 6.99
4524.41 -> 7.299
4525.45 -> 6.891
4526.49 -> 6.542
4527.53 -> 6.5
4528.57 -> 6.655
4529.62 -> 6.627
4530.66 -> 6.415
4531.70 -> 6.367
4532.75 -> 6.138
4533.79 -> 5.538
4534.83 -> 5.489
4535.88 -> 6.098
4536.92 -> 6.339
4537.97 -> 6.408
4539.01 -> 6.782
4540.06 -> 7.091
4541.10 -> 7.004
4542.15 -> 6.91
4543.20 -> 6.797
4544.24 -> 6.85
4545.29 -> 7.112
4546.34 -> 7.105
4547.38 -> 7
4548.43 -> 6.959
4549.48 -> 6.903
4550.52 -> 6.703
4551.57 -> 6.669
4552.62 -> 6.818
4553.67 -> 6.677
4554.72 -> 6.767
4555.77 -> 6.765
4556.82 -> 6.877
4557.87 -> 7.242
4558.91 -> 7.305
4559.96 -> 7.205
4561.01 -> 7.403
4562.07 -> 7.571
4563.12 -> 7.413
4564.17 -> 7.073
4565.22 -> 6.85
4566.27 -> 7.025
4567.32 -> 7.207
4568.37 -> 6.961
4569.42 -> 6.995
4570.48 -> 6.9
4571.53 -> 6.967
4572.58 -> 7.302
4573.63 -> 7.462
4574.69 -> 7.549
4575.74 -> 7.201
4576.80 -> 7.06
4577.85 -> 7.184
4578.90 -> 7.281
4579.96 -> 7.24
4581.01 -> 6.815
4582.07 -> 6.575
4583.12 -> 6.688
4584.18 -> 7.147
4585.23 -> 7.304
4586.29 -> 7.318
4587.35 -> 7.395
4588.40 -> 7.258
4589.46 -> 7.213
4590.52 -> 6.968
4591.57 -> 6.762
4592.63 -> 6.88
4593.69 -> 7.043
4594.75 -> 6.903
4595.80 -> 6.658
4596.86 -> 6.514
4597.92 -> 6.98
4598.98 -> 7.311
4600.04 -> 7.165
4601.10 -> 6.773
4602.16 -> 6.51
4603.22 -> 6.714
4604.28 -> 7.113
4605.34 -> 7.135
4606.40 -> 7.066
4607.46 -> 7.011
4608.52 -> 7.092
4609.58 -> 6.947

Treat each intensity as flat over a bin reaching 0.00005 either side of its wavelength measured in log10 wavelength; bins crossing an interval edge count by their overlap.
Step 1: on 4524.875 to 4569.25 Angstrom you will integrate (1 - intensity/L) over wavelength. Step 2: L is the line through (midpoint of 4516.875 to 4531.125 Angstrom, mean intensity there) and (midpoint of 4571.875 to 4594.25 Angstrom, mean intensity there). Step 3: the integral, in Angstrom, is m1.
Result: 1.1 Angstrom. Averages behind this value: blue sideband 6.86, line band 6.79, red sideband 7.12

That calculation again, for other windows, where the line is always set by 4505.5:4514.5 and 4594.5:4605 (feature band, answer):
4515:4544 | 2.2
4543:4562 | 0.3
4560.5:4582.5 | -0.5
